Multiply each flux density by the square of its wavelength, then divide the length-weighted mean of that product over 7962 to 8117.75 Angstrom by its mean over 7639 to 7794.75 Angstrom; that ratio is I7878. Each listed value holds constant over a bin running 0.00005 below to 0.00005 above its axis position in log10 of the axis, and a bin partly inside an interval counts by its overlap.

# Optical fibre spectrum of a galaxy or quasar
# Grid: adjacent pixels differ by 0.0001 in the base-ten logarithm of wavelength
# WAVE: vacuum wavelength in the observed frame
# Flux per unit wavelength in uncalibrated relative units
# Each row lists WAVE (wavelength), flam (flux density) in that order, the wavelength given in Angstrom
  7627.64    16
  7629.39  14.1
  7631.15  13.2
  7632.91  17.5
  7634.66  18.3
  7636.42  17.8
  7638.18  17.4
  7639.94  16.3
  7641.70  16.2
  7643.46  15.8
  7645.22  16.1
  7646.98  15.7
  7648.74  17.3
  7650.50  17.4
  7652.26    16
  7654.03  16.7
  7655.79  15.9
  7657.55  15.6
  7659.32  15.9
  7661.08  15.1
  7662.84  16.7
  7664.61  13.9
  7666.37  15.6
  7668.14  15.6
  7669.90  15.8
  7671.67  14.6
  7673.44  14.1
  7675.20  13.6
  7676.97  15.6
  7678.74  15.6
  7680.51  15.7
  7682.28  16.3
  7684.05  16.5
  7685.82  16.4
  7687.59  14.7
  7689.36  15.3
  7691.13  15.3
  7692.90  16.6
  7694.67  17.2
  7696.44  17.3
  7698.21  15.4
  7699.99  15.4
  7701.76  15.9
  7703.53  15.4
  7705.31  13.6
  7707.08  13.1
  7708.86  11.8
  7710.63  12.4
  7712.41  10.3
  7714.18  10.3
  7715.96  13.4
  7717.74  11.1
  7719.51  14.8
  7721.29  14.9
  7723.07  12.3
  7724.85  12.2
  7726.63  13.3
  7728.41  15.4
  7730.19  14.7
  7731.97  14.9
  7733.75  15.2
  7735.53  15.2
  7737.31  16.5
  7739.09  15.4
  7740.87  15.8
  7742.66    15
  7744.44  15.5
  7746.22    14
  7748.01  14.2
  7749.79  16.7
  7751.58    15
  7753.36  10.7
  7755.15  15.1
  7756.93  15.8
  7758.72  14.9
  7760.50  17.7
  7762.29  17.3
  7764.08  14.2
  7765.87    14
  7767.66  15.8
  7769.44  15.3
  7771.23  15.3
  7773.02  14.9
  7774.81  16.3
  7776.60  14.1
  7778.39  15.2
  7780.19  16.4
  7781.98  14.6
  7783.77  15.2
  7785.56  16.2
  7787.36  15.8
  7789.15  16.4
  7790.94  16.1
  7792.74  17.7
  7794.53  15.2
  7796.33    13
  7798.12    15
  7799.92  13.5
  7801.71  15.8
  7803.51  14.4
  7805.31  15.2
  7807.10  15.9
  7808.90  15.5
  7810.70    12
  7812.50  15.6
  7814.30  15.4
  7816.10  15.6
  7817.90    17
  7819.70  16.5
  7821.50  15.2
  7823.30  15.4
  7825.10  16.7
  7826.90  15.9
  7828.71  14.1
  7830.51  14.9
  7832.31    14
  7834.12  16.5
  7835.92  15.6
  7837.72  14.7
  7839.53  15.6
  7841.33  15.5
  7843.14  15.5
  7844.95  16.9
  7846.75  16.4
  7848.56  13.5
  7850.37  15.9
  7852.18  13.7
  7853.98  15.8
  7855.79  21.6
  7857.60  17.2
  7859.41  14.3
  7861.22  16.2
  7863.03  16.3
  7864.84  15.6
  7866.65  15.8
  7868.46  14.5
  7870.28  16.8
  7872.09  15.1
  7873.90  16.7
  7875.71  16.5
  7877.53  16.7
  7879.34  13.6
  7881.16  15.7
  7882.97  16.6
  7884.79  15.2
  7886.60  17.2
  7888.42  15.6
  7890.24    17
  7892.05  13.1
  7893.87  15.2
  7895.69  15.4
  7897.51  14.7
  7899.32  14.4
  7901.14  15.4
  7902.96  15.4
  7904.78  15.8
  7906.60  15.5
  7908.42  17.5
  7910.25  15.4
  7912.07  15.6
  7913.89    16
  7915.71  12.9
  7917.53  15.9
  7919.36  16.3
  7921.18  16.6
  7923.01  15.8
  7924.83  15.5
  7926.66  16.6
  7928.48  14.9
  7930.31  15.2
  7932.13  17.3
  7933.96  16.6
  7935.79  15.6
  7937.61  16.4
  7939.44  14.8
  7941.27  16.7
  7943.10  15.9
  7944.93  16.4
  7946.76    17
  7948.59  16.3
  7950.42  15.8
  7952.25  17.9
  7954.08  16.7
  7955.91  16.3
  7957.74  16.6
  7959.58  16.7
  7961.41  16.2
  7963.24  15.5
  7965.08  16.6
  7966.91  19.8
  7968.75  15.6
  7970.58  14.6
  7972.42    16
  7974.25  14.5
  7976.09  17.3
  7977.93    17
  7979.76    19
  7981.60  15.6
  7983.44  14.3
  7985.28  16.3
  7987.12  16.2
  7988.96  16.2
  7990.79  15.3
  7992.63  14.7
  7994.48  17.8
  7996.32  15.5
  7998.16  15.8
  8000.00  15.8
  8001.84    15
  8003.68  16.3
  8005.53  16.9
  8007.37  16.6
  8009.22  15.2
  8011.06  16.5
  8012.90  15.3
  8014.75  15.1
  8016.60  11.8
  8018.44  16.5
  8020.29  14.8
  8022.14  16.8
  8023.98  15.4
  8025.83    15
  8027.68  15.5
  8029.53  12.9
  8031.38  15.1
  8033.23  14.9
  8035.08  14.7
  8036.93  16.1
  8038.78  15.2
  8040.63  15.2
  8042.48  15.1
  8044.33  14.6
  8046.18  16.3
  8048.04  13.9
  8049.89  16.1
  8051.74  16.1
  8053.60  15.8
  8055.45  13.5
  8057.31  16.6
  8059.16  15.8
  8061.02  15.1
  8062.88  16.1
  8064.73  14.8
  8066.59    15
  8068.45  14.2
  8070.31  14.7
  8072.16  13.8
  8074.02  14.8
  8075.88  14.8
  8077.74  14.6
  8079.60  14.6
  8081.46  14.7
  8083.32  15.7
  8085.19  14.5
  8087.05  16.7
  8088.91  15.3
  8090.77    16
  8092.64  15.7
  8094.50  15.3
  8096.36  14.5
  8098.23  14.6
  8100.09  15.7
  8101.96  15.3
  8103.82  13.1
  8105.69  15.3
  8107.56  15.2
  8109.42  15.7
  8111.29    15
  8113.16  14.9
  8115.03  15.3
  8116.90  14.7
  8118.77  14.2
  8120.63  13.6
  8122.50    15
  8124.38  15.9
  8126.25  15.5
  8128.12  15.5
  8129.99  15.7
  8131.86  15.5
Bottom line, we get 1.1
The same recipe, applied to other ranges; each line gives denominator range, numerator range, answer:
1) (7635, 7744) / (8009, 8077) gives 1.09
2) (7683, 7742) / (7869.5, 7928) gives 1.13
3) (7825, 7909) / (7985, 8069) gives 1.02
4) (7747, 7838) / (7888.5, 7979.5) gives 1.08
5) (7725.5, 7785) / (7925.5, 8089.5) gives 1.10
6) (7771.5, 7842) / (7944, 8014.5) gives 1.10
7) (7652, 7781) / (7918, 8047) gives 1.14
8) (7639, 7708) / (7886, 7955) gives 1.08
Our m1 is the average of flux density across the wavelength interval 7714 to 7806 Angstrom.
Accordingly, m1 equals 14.9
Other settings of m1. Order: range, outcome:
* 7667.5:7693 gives 15.4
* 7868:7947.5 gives 15.8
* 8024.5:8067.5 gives 15.2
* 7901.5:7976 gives 16.1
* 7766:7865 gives 15.5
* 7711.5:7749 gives 14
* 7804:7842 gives 15.4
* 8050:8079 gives 15.1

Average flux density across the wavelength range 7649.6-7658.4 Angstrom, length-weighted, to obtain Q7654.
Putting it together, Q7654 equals 16.3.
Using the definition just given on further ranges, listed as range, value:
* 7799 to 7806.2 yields 14.7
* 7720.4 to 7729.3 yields 13.6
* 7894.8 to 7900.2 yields 14.9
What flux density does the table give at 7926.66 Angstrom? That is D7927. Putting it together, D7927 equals 16.6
